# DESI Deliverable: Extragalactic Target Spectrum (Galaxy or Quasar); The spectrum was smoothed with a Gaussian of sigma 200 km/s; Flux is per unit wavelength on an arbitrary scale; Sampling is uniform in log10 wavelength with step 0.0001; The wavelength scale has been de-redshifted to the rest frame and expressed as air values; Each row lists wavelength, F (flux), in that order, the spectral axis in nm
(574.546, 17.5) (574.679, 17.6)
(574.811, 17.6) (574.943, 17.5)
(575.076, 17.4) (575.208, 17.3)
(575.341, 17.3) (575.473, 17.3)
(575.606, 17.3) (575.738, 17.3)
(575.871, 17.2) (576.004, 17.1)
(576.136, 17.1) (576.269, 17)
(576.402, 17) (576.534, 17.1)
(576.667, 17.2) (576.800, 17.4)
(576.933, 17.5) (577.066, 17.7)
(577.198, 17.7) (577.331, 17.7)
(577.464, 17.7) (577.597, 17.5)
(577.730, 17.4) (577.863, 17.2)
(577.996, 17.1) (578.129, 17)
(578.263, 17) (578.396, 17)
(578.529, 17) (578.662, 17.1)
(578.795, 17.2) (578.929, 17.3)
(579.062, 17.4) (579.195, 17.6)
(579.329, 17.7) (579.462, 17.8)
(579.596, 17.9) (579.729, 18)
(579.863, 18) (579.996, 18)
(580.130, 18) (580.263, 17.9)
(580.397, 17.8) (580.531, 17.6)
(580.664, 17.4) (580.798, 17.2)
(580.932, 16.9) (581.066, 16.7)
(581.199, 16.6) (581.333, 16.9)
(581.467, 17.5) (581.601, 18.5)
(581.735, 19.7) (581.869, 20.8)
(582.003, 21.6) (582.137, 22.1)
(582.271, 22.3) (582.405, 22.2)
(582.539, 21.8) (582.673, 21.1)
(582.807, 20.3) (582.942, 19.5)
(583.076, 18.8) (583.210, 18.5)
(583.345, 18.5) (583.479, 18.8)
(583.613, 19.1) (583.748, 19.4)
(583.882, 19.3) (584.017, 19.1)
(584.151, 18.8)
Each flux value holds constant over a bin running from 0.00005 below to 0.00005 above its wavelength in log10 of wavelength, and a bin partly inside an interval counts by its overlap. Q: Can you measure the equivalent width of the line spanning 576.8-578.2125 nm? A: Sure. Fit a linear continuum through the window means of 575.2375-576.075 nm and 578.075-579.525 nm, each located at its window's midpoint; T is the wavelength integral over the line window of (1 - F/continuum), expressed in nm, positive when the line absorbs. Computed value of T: -0.01 nm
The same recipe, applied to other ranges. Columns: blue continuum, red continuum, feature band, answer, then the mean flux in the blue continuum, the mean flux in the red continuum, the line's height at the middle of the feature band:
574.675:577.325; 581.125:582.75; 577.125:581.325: 0.31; 17.3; 20.1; 18.8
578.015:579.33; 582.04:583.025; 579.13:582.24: 0.18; 17.2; 21.3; 19.3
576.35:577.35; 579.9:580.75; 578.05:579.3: 0.03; 17.4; 17.8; 17.6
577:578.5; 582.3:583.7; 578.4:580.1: 0.05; 17.4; 19.9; 18.1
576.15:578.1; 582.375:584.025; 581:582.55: -0.04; 17.4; 19.7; 19.1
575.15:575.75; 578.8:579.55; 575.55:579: 0.03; 17.3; 17.5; 17.4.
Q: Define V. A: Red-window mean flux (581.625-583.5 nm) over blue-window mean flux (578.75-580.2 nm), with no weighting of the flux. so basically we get 1.15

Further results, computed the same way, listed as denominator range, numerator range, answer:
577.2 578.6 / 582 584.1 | 1.16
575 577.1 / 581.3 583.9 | 1.15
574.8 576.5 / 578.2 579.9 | 1.01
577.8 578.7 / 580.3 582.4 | 1.10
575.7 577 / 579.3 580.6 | 1.04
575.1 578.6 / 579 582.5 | 1.07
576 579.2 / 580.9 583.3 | 1.13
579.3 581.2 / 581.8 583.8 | 1.15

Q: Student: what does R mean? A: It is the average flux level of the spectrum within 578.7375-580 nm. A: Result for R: 17.7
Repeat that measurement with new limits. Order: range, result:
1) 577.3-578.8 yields 17.2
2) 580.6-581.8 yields 17.5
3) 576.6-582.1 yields 17.7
